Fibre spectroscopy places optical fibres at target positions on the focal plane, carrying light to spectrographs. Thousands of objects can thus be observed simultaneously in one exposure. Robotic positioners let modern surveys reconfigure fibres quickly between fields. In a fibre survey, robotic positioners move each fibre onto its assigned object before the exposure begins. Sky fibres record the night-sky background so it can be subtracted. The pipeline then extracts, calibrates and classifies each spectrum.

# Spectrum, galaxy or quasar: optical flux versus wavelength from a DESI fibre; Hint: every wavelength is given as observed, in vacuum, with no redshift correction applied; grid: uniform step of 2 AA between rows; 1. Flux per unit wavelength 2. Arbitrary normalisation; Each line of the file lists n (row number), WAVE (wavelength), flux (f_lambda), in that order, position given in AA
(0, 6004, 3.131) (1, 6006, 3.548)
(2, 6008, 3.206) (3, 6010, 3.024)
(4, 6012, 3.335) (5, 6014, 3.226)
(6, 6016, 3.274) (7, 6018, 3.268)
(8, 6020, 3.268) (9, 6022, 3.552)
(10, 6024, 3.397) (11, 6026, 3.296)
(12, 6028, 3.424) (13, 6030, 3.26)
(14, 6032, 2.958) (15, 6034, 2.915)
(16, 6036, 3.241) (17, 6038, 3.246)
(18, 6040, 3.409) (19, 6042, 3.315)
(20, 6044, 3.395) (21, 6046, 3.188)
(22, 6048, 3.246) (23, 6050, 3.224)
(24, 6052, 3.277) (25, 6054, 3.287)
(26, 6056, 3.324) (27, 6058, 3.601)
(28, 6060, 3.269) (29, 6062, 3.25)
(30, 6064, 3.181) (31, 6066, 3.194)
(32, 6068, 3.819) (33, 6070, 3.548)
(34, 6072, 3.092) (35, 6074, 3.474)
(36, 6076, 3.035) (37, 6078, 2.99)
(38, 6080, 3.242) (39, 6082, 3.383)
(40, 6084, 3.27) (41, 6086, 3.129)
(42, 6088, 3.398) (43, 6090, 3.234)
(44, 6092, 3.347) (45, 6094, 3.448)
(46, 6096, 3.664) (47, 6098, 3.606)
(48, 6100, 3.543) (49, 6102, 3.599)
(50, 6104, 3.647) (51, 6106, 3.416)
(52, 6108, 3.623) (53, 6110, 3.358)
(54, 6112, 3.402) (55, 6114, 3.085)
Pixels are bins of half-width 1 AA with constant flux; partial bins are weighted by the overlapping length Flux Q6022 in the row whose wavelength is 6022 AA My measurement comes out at 3.552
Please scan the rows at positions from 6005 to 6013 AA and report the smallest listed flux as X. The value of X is 3.024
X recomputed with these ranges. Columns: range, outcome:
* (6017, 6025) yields 3.268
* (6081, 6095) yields 3.129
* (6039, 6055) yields 3.188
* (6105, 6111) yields 3.358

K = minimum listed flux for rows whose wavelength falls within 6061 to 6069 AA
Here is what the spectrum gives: 3.181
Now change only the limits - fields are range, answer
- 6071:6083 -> 2.99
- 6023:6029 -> 3.296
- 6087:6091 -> 3.234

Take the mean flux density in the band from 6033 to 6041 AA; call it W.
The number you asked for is 3.2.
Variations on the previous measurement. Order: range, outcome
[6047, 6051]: 3.24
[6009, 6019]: 3.23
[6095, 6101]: 3.6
